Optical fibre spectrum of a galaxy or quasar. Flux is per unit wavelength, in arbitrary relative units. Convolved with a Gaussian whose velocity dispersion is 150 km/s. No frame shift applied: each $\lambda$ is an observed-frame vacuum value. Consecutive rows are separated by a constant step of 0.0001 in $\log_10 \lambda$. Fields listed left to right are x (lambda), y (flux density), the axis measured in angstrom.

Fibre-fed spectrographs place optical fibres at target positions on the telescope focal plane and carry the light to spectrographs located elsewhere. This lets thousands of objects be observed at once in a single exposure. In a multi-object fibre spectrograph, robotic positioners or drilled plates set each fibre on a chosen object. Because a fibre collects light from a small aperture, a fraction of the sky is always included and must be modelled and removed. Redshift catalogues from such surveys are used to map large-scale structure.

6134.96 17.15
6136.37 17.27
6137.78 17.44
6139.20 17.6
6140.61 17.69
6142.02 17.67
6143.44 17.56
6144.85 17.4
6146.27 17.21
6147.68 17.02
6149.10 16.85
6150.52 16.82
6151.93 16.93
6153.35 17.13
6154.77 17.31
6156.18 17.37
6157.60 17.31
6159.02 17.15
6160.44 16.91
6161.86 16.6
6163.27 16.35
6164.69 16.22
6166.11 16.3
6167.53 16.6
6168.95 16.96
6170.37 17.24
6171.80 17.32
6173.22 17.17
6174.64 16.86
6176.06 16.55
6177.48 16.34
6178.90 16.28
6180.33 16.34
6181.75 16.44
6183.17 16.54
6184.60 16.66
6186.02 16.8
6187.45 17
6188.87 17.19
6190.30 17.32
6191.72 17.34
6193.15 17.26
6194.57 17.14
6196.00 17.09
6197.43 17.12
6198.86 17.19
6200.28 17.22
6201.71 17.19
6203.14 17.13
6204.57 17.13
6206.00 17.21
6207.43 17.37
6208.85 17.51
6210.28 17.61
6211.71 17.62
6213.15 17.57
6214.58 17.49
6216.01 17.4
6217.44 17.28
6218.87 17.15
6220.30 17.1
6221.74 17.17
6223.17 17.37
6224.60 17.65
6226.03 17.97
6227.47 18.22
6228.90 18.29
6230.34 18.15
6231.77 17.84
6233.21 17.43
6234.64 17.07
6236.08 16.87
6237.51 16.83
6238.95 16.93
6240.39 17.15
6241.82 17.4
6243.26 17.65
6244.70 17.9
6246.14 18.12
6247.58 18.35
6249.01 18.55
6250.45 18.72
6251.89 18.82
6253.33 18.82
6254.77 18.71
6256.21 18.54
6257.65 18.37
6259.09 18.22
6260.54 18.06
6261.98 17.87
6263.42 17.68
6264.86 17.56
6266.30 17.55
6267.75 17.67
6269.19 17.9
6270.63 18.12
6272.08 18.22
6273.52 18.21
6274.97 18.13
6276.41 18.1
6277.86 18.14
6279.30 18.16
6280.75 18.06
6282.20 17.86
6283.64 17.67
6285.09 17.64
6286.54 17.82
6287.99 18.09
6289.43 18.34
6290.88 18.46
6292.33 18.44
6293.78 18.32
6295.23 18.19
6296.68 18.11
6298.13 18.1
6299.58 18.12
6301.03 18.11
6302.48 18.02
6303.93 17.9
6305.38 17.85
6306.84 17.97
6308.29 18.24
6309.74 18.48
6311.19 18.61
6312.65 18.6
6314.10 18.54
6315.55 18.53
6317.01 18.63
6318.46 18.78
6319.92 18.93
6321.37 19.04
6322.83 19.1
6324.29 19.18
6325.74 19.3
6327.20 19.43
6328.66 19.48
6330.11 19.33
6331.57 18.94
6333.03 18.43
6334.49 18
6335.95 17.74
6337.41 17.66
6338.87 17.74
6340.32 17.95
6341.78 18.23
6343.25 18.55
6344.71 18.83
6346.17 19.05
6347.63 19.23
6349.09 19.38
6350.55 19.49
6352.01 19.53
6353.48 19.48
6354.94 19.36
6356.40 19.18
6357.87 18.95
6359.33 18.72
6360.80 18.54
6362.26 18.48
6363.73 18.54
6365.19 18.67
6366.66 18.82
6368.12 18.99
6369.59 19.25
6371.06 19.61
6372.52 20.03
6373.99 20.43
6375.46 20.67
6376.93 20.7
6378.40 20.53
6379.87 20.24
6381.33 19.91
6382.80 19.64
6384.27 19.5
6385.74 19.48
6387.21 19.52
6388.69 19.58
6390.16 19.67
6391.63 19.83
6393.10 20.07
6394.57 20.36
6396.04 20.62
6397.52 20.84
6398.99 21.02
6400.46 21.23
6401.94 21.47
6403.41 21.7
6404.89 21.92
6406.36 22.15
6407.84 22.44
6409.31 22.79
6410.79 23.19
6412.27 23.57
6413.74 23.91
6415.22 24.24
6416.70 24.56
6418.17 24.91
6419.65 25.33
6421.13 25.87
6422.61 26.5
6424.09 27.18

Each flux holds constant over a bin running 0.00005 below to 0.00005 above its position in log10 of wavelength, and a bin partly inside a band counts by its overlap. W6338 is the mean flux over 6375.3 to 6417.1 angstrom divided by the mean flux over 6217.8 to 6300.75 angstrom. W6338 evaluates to 1.18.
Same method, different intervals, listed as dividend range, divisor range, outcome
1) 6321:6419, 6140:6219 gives 1.17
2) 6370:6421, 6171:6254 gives 1.23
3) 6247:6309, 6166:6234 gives 1.05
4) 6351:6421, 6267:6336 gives 1.13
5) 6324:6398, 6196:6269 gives 1.09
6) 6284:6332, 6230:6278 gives 1.03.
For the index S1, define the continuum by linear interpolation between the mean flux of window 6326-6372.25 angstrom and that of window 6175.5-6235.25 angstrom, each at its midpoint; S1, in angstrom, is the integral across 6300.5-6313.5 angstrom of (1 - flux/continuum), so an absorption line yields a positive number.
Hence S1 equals 0.1 angstrom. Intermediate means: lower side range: 17.2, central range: 18.2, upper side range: 18.8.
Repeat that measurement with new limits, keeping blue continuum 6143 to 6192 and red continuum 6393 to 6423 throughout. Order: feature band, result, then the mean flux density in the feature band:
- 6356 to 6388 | 3.6 angstrom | 19.5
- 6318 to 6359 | 4.3 angstrom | 18.9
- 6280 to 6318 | 3.7 angstrom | 18.2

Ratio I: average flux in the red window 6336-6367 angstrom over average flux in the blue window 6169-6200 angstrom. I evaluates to 1.1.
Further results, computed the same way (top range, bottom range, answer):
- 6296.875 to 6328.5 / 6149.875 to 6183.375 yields 1.10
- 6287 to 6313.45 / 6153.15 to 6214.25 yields 1.07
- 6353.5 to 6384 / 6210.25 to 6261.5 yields 1.09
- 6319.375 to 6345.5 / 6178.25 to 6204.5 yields 1.10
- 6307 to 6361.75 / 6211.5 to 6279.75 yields 1.05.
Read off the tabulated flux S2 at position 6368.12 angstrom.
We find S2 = 18.99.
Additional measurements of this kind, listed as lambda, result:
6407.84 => 22.44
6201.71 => 17.19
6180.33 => 16.34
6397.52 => 20.84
